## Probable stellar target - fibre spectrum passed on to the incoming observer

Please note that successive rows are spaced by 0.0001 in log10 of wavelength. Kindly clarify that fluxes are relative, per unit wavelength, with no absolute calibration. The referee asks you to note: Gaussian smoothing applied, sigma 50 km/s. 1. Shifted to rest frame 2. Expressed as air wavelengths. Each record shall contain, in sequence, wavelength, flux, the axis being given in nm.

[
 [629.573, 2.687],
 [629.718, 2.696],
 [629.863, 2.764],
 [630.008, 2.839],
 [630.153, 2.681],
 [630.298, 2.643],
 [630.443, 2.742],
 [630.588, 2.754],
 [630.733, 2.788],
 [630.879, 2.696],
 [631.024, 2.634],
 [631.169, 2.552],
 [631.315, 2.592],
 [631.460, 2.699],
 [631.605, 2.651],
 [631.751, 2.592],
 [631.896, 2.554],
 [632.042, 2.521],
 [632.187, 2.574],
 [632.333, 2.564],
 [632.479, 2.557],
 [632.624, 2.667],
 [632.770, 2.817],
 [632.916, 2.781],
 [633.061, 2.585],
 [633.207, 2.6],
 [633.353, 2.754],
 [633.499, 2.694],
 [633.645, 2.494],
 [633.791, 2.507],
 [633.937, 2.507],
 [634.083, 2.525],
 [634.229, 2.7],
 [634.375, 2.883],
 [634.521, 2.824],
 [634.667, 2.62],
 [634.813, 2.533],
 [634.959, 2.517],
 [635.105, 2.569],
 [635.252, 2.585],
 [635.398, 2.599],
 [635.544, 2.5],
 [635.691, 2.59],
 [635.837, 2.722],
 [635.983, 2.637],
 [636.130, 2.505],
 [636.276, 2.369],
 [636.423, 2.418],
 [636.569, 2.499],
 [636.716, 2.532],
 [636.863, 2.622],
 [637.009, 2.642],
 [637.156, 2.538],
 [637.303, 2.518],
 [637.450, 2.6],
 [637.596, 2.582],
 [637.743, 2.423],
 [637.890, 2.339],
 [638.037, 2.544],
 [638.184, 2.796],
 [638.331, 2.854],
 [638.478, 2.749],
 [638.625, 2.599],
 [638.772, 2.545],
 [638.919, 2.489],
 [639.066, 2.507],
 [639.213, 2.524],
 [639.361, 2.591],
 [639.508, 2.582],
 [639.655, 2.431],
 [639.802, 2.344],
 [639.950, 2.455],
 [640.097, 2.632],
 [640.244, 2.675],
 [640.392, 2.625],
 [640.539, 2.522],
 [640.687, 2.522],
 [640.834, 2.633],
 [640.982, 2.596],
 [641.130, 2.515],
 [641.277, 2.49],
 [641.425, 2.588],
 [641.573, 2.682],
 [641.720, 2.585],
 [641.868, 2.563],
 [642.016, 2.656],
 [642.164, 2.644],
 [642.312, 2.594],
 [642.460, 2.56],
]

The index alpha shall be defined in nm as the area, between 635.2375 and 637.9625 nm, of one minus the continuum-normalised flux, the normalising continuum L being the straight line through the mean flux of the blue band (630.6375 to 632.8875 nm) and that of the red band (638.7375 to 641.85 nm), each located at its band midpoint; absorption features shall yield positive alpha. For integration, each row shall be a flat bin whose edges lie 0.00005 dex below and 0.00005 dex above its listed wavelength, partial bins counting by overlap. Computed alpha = 0.052 nm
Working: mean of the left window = 2.63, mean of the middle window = 2.54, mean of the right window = 2.55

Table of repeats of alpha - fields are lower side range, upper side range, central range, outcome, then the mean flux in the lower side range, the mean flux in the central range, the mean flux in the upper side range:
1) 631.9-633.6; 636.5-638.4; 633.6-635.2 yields 0.00 nm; 2.64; 2.61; 2.57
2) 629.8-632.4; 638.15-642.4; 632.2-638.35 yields 0.07 nm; 2.66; 2.6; 2.58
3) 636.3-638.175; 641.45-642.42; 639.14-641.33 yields 0.03 nm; 2.53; 2.54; 2.62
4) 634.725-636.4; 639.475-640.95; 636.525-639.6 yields -0.03 nm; 2.55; 2.57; 2.54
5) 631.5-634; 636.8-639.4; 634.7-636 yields 0.01 nm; 2.61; 2.58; 2.58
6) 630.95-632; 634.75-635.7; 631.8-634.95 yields -0.06 nm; 2.61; 2.63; 2.55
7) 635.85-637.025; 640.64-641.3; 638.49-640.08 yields 0.02 nm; 2.53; 2.52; 2.56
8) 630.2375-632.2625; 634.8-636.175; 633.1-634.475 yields -0.01 nm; 2.64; 2.63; 2.58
